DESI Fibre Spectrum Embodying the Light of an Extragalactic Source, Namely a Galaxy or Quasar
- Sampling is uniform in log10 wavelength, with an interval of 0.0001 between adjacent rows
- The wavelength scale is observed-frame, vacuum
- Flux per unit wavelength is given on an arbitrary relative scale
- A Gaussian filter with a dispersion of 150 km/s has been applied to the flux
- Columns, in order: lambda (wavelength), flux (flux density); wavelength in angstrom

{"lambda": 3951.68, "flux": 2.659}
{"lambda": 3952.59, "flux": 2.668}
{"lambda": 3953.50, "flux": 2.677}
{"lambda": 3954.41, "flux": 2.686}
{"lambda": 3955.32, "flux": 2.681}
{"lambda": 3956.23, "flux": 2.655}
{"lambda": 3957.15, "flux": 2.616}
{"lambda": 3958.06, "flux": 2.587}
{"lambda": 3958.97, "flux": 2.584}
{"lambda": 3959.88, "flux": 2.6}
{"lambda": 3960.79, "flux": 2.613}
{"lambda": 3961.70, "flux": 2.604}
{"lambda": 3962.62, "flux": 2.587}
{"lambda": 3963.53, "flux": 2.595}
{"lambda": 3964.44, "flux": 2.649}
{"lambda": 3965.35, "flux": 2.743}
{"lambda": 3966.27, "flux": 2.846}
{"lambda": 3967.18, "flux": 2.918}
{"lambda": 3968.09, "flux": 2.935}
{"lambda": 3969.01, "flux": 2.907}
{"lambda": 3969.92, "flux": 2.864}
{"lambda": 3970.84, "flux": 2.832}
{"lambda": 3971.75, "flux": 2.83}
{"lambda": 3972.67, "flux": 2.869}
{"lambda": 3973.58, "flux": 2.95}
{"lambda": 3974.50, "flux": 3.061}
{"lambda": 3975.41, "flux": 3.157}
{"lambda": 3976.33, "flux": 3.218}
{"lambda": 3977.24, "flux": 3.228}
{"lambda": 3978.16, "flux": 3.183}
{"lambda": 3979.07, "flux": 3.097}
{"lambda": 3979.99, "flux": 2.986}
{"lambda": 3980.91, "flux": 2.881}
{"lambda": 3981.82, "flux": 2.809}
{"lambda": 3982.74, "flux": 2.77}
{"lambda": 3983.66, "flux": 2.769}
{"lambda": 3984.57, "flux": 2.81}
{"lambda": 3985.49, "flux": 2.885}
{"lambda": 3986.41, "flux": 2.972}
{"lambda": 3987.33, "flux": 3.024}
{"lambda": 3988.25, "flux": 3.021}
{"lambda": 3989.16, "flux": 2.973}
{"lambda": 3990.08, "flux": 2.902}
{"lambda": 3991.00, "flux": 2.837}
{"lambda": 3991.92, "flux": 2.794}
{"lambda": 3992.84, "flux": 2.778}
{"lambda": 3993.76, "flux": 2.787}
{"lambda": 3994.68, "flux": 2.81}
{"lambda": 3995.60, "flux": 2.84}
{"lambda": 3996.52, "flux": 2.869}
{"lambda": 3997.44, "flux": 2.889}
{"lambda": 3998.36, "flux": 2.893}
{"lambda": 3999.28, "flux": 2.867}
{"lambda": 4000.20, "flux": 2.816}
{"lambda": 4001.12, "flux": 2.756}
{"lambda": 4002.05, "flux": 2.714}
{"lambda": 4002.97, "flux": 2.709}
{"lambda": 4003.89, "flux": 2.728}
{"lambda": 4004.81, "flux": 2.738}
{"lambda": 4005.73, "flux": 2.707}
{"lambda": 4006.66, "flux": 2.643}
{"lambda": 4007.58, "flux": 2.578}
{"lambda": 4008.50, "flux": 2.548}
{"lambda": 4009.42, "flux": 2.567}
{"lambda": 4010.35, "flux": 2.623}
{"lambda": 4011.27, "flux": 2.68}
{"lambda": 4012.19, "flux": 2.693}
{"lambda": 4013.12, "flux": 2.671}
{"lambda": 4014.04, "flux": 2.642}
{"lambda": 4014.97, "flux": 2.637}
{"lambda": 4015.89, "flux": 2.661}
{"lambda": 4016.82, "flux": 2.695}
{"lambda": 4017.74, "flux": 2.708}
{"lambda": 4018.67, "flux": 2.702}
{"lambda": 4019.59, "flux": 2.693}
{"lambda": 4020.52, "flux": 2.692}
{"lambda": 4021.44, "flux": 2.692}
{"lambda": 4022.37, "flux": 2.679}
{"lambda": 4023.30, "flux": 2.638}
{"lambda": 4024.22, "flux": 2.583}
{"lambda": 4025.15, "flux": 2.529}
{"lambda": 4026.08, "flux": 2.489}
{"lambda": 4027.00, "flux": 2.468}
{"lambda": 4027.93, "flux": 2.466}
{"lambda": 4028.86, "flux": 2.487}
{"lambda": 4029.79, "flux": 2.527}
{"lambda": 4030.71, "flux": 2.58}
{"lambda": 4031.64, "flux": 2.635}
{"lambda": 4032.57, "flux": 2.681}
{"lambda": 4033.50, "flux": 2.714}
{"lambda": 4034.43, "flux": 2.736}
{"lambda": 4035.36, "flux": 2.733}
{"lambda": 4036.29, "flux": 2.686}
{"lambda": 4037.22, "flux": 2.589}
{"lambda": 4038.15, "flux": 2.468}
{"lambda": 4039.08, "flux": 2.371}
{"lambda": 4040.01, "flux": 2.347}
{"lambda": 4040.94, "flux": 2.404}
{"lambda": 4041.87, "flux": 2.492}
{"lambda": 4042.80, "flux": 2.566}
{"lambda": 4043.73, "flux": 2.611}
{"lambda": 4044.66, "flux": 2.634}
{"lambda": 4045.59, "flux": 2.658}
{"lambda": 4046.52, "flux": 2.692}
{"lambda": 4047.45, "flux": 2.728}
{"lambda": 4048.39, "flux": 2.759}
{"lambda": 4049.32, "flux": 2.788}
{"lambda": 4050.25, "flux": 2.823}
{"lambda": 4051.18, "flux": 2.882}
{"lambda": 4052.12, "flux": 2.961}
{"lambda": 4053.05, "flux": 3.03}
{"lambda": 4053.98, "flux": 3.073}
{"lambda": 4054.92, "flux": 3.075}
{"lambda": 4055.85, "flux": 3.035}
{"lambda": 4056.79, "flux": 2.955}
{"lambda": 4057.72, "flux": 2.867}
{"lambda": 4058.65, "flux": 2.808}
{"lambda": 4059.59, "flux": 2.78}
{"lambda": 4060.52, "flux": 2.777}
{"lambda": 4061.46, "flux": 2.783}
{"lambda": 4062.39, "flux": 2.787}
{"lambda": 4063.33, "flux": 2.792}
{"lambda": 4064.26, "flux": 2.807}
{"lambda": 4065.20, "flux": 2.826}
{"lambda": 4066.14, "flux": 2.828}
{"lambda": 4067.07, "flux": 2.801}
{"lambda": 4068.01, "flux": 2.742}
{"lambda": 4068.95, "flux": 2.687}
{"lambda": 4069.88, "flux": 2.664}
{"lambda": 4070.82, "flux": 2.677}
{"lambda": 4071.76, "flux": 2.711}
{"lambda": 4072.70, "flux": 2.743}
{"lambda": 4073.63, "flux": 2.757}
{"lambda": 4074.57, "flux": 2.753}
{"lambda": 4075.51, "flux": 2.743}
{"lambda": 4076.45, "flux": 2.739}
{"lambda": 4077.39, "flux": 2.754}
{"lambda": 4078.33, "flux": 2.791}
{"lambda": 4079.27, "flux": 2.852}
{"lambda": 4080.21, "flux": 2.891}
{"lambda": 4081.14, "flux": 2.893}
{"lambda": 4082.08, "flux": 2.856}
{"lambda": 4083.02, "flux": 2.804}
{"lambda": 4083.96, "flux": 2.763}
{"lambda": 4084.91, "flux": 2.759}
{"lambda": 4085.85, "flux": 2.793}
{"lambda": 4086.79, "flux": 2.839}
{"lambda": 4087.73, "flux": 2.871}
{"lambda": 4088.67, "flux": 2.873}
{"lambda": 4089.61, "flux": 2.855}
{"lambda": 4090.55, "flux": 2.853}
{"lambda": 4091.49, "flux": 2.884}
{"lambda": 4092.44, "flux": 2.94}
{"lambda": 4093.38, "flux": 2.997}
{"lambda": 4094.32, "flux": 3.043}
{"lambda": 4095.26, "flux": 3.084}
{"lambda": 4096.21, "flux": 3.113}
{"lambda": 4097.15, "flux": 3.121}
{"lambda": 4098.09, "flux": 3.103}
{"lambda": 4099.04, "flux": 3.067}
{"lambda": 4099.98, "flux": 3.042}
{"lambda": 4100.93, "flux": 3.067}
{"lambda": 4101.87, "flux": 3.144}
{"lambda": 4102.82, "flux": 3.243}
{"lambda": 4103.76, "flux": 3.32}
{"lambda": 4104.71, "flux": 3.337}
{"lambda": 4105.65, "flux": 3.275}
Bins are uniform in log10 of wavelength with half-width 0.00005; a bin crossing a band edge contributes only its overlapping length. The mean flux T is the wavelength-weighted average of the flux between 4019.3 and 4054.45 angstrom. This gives 2.65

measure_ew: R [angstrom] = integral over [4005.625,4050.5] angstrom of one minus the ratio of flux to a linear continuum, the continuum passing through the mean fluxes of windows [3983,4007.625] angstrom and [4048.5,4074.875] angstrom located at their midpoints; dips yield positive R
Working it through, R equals 3.3 angstrom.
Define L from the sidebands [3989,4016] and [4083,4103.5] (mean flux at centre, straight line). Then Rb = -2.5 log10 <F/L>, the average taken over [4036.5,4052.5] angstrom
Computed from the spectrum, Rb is 0.086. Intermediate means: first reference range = 2.74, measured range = 2.63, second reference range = 2.97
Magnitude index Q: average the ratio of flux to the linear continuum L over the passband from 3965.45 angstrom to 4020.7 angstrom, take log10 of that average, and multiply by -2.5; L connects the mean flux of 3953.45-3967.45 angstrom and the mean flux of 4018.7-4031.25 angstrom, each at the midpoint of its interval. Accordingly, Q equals -0.08 mag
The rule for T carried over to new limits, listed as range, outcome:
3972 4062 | 2.76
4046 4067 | 2.86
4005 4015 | 2.64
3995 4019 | 2.71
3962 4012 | 2.84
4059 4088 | 2.78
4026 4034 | 2.57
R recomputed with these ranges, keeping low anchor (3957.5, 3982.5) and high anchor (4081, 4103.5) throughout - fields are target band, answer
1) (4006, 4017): 1.0 angstrom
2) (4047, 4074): 1.0 angstrom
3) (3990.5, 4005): 0.4 angstrom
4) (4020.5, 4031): 1.2 angstrom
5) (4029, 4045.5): 1.9 angstrom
